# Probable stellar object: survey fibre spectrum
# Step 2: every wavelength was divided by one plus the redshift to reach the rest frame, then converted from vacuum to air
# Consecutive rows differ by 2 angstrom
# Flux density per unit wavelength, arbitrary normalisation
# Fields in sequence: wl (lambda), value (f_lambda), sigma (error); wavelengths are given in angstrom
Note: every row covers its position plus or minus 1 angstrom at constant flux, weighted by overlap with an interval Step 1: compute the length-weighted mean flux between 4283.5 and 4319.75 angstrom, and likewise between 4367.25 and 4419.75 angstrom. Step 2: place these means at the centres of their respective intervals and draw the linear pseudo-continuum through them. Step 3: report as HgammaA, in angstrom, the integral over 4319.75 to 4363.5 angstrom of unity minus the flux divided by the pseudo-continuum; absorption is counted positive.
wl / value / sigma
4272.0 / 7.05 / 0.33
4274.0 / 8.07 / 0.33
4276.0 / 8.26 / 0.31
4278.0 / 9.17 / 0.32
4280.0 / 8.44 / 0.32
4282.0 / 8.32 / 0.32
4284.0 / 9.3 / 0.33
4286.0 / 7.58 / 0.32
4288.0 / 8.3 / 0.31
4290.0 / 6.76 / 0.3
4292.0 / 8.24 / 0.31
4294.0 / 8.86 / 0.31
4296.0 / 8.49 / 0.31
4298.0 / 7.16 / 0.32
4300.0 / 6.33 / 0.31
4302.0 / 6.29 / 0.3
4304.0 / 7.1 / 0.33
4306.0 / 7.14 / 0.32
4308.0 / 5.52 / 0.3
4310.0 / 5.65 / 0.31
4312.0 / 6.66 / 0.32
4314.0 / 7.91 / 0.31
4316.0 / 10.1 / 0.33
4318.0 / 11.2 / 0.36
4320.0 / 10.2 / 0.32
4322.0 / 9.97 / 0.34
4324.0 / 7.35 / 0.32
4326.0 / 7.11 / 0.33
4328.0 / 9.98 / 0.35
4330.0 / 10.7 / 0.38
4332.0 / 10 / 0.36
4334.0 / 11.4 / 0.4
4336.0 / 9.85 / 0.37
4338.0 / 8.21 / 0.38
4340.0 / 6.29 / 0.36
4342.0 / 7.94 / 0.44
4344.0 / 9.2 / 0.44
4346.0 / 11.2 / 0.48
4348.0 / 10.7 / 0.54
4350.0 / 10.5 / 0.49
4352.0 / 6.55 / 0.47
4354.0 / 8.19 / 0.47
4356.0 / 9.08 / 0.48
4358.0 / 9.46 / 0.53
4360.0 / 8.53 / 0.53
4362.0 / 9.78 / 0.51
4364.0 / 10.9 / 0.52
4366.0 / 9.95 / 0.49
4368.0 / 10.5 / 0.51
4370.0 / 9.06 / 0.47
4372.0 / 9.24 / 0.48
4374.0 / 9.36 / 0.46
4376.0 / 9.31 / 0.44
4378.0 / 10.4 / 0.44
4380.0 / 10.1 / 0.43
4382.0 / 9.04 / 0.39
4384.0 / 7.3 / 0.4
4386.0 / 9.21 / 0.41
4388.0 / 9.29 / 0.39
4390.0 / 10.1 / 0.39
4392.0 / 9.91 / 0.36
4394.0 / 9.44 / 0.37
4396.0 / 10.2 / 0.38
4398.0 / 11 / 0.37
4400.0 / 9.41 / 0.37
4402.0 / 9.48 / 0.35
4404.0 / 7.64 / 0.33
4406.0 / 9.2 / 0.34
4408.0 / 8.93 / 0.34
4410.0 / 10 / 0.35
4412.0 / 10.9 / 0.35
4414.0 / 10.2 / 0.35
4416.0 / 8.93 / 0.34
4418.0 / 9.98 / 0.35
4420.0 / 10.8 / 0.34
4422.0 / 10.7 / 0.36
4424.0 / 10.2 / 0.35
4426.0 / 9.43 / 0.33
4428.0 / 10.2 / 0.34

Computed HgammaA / -3.5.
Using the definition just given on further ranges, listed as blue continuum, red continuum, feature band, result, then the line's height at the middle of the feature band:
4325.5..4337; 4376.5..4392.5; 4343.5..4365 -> 0.6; 9.72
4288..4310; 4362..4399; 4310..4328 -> -2.1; 7.79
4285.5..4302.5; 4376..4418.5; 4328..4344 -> -1.7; 8.39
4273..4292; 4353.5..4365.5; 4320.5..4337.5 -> -1.1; 8.94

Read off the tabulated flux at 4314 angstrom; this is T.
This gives 7.91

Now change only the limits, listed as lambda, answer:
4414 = 10.2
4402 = 9.48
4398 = 11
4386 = 9.21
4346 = 11.2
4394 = 9.44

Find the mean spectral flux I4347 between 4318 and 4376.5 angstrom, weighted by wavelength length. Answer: 9.36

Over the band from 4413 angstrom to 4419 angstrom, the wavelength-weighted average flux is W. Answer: 9.7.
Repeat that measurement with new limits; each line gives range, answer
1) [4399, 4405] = 8.84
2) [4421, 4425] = 10.4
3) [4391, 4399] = 10.1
